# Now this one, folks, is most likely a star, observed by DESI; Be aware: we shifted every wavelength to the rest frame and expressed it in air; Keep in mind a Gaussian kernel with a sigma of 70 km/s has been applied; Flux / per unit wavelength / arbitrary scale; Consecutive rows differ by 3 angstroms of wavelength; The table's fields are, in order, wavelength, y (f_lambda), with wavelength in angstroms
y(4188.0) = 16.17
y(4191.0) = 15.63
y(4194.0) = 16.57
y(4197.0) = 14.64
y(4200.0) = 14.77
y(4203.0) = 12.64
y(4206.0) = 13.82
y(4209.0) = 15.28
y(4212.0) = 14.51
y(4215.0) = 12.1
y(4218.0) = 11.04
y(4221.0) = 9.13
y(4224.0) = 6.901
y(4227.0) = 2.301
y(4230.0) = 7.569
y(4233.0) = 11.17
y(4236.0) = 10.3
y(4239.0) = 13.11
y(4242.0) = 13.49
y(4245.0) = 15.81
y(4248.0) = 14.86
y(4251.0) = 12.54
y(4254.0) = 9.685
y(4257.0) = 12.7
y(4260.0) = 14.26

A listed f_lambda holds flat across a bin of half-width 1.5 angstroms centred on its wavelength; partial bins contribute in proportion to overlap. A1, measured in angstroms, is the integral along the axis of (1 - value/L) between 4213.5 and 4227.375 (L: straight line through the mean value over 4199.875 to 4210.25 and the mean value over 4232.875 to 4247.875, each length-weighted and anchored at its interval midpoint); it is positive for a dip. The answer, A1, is 4.95 angstroms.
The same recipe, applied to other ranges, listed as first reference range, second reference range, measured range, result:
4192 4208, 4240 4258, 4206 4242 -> 8.59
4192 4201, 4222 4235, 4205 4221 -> -2.51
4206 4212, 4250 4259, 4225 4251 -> 3.22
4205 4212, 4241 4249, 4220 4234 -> 7.12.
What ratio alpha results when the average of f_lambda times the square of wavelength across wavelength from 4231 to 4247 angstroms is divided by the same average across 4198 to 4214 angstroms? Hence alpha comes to 0.9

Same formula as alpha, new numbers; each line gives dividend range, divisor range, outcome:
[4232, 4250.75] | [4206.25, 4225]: 1.13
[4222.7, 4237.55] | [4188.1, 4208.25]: 0.53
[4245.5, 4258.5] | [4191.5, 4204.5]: 0.88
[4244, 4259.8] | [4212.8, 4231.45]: 1.58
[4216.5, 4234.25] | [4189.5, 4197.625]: 0.51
